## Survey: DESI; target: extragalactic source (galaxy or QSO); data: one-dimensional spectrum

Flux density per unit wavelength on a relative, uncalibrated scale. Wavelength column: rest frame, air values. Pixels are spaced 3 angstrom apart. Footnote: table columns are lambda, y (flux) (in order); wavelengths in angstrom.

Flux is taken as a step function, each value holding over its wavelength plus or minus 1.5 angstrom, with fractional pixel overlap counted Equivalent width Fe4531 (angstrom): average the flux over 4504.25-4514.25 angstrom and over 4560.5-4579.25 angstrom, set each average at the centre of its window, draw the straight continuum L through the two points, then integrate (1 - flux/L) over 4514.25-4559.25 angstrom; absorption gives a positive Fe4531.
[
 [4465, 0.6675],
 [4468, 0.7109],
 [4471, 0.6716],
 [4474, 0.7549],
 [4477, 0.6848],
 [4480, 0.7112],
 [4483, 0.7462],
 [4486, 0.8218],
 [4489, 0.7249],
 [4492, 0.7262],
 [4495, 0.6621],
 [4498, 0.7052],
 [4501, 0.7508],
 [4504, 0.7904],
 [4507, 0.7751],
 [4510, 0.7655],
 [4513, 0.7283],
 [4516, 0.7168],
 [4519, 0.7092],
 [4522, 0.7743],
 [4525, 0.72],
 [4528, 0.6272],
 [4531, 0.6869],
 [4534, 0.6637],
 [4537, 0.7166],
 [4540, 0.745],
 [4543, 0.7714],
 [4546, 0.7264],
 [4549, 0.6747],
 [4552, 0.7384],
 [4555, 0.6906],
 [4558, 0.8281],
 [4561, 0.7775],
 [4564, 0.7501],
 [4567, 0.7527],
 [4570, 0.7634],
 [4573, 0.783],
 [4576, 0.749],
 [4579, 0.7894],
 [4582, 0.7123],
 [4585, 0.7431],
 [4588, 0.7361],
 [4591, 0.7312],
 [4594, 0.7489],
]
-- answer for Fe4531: 2.6 angstrom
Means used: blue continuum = 0.761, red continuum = 0.764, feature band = 0.719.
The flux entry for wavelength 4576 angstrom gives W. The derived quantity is 0.749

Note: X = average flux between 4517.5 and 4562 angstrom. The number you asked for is 0.723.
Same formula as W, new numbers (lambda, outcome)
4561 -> 0.7775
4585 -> 0.7431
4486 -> 0.8218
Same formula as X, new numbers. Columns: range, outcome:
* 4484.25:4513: 0.746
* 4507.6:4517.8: 0.739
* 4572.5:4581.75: 0.764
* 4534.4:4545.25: 0.735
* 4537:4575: 0.749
